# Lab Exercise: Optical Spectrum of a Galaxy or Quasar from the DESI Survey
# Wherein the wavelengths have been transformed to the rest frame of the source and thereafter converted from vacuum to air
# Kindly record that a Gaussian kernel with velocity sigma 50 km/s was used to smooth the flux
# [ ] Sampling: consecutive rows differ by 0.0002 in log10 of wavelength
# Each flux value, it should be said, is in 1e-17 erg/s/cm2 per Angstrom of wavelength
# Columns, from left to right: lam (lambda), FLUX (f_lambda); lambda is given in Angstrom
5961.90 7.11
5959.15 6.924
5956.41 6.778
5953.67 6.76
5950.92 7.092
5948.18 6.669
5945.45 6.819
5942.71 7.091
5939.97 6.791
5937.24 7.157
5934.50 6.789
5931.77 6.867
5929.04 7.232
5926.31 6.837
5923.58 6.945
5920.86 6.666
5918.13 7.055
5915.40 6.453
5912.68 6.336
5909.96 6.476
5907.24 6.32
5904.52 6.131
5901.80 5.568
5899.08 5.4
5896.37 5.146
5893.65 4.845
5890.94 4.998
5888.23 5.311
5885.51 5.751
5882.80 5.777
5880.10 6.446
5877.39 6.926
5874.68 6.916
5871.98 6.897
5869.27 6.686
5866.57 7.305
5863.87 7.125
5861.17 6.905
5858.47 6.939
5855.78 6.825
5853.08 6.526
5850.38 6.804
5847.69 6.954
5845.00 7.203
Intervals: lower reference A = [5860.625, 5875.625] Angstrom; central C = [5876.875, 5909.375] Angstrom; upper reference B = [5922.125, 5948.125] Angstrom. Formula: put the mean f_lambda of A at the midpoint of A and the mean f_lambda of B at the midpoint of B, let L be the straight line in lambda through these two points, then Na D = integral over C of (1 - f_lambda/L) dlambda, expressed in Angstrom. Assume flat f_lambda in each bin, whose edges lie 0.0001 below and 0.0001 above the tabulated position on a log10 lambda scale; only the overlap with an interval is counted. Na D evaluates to 5.9 Angstrom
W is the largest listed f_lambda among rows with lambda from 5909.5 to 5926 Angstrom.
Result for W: 7.055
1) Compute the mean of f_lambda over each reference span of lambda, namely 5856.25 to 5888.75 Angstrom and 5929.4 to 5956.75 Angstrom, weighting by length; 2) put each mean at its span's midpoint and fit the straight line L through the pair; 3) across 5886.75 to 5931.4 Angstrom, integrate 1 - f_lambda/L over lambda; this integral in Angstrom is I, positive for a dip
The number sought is 4.25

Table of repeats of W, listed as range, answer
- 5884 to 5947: 7.232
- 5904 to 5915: 6.476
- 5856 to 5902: 7.305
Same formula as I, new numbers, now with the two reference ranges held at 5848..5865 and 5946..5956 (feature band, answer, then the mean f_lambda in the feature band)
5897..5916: 2.21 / 6.05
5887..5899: 3.05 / 5.11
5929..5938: -0.17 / 6.97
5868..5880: 0.07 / 6.81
